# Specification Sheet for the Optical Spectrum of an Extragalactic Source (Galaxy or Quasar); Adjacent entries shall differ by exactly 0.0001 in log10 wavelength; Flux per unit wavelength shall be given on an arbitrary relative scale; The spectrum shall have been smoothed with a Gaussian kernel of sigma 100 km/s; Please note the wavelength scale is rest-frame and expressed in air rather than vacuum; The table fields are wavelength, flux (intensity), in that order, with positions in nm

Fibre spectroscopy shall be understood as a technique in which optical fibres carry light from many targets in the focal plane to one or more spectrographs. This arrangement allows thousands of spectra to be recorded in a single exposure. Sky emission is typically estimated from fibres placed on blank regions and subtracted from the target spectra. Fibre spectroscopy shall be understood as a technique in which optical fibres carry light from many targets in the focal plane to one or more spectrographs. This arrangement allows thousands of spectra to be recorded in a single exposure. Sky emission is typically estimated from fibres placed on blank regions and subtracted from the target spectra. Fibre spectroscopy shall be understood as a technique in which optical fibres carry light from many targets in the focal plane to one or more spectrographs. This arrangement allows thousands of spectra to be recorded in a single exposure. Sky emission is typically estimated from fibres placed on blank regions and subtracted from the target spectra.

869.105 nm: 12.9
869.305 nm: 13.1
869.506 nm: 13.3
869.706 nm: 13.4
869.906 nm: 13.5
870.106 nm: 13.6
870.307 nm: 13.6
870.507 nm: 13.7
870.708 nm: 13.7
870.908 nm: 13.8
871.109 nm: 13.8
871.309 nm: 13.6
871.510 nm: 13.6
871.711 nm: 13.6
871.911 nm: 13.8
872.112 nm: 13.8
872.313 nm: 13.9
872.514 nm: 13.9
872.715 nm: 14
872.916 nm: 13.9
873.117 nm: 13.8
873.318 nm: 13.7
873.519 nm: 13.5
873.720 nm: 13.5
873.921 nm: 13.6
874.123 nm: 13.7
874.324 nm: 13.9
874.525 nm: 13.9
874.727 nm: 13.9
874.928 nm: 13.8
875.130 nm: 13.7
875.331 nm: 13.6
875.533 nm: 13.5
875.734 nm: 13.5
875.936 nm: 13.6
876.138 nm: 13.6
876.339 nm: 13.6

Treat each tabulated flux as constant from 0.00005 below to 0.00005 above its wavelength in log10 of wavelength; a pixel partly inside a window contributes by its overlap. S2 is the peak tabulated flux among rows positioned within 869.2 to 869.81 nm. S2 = 13.4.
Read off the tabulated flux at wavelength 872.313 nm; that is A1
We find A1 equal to 13.9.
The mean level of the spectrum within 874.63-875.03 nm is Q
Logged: 13.8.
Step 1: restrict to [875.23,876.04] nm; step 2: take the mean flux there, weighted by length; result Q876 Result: 13.6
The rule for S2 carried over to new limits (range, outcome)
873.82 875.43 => 13.9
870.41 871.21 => 13.8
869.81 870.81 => 13.7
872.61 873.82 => 14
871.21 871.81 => 13.6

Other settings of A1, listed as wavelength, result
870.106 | 13.6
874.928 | 13.8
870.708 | 13.7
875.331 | 13.6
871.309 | 13.6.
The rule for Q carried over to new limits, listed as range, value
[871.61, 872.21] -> 13.7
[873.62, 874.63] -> 13.7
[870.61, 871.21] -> 13.8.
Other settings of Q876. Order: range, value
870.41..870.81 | 13.7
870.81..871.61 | 13.7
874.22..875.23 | 13.8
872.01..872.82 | 13.9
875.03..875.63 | 13.6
